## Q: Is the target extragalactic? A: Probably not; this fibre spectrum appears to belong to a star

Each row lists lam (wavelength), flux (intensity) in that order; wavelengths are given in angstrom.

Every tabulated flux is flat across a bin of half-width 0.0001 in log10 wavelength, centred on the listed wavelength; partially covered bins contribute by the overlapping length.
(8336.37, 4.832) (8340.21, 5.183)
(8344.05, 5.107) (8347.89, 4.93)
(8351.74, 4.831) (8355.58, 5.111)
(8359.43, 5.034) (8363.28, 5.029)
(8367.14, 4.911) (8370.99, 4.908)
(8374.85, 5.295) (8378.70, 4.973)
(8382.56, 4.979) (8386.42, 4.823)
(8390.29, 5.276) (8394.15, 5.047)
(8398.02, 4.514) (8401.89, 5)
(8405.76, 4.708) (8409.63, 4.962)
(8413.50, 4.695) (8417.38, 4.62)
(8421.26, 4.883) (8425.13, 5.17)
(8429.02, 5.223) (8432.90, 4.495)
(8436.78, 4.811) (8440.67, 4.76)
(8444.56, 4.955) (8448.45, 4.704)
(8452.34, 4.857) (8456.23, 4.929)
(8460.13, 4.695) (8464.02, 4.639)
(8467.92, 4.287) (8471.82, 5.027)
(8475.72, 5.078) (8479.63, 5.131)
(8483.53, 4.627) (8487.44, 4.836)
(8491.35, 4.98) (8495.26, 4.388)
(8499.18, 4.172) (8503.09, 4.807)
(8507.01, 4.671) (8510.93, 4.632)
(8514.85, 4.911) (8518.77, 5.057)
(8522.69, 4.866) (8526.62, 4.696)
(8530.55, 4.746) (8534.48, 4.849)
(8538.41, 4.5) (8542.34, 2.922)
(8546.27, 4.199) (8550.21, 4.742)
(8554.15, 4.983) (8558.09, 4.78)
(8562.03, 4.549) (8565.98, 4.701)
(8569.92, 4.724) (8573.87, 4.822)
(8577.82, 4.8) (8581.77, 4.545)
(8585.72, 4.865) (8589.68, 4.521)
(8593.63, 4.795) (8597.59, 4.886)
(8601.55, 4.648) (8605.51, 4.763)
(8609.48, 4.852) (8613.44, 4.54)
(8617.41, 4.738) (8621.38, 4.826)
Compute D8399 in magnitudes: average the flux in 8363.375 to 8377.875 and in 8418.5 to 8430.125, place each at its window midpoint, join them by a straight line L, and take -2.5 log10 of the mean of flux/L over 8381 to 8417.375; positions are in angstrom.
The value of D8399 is 0.04 mag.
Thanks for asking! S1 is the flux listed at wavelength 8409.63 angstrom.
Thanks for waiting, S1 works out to 4.962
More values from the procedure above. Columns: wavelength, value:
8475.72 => 5.078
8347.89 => 4.93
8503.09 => 4.807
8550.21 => 4.742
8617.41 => 4.738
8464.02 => 4.639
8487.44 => 4.836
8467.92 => 4.287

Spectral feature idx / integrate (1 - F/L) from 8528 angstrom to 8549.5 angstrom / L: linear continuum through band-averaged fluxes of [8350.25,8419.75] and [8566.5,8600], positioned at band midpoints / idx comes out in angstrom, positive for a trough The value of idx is 2.2 angstrom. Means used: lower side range 4.93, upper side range 4.74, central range 4.28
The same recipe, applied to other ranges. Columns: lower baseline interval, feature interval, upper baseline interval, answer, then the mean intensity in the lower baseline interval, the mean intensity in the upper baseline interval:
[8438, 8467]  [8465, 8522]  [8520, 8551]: -1.8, 4.77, 4.44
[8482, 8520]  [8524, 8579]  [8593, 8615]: 1.8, 4.7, 4.75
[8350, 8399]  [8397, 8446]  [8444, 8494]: 0.7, 4.99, 4.82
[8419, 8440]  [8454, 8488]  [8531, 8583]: -0.1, 4.9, 4.55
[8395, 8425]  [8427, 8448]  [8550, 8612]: -0.2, 4.8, 4.75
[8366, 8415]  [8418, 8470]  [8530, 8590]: 0.3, 4.93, 4.58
